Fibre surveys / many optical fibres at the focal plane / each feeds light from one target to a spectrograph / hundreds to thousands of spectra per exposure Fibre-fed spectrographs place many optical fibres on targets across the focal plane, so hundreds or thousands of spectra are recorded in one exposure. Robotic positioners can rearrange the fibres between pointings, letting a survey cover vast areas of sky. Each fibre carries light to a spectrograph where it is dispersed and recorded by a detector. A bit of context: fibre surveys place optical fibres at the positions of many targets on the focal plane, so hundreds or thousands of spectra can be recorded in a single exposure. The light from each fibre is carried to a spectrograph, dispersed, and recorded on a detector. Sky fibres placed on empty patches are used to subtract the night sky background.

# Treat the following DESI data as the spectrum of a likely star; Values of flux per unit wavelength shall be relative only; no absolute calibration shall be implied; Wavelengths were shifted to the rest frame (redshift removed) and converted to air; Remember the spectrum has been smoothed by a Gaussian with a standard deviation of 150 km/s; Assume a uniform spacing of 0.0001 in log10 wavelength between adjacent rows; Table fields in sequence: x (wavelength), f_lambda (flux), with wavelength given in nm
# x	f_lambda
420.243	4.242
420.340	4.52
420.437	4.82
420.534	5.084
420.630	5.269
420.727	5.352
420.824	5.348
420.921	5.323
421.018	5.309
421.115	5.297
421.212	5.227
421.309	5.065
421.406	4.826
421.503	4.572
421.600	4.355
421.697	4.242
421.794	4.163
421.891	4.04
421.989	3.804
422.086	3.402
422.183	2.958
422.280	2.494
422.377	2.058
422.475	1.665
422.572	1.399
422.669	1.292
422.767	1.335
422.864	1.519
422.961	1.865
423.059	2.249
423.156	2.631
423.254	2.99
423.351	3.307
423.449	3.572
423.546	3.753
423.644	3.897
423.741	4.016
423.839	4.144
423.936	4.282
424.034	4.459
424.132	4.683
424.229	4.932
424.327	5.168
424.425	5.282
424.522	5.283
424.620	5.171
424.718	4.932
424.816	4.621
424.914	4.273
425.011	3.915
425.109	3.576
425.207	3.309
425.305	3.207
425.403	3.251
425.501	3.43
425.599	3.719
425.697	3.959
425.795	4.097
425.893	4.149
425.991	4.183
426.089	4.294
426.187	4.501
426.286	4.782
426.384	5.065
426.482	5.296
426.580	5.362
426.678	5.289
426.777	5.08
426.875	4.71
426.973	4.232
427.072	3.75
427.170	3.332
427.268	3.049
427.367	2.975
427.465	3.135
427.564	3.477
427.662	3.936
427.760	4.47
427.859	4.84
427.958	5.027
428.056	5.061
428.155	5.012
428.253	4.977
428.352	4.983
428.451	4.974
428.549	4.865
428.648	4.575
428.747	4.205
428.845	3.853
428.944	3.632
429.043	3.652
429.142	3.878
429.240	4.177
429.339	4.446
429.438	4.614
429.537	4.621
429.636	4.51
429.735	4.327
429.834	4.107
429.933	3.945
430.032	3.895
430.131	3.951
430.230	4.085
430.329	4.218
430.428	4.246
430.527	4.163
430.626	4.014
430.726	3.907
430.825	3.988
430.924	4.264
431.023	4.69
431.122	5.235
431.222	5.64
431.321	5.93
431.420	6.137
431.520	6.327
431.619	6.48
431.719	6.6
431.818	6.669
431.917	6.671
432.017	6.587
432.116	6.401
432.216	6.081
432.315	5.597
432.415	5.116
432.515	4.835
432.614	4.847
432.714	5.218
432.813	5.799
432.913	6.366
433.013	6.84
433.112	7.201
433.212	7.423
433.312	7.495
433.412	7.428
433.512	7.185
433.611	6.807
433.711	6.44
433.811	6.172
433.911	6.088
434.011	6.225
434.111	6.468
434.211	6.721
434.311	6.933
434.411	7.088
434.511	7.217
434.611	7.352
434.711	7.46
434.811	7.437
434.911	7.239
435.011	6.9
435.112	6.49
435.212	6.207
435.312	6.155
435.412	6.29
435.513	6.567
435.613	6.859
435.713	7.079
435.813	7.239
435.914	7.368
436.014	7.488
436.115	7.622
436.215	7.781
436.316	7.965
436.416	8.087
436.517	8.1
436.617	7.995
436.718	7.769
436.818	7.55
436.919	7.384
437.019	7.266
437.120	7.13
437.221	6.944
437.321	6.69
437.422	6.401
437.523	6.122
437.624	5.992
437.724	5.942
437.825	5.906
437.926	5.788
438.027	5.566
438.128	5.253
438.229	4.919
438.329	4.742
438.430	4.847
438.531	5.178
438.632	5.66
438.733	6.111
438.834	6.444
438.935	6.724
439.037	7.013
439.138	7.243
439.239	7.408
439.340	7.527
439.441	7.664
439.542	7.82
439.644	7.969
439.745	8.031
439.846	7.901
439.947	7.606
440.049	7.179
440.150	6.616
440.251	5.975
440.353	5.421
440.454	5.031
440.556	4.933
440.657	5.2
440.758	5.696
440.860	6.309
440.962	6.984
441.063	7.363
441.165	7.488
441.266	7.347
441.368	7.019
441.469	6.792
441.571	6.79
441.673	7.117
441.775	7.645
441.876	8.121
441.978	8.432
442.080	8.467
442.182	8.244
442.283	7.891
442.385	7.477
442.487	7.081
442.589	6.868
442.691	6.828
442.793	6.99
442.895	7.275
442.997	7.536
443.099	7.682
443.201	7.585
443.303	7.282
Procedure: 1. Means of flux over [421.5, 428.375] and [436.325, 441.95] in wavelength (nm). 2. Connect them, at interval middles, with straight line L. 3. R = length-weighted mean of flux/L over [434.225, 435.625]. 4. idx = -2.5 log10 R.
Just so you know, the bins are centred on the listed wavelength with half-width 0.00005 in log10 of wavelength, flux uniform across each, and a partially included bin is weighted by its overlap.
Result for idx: -0.172 mag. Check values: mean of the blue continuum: 3.88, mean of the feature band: 6.87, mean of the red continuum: 6.7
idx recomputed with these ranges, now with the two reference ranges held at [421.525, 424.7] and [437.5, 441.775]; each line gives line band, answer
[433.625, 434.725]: -0.22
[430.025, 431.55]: 0.05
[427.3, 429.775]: 0.03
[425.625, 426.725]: -0.15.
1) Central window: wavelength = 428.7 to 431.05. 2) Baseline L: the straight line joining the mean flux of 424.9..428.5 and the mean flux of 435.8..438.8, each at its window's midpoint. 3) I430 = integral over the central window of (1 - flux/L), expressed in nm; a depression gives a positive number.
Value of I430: 0.38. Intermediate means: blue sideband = 4.24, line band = 4.14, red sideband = 6.62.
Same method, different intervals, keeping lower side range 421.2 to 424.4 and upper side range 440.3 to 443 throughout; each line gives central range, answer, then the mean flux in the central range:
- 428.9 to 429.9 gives 0.11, 4.19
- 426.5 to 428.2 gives 0.00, 4.29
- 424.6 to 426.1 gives -0.02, 3.98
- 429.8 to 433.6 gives -0.29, 5.54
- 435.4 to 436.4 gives -0.24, 7.29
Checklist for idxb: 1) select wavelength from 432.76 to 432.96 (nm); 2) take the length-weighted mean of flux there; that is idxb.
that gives 6.07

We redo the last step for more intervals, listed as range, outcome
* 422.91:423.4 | 2.6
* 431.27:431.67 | 6.21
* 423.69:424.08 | 4.23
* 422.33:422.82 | 1.55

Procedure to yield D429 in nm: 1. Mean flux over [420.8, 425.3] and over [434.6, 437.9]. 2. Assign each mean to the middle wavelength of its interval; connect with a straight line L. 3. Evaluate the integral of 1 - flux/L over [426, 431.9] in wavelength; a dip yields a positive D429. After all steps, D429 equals 0.75 nm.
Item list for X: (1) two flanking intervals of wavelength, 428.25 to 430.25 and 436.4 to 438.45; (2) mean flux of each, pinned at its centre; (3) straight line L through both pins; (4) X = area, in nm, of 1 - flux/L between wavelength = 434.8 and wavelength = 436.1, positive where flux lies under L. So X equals -0.20 nm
